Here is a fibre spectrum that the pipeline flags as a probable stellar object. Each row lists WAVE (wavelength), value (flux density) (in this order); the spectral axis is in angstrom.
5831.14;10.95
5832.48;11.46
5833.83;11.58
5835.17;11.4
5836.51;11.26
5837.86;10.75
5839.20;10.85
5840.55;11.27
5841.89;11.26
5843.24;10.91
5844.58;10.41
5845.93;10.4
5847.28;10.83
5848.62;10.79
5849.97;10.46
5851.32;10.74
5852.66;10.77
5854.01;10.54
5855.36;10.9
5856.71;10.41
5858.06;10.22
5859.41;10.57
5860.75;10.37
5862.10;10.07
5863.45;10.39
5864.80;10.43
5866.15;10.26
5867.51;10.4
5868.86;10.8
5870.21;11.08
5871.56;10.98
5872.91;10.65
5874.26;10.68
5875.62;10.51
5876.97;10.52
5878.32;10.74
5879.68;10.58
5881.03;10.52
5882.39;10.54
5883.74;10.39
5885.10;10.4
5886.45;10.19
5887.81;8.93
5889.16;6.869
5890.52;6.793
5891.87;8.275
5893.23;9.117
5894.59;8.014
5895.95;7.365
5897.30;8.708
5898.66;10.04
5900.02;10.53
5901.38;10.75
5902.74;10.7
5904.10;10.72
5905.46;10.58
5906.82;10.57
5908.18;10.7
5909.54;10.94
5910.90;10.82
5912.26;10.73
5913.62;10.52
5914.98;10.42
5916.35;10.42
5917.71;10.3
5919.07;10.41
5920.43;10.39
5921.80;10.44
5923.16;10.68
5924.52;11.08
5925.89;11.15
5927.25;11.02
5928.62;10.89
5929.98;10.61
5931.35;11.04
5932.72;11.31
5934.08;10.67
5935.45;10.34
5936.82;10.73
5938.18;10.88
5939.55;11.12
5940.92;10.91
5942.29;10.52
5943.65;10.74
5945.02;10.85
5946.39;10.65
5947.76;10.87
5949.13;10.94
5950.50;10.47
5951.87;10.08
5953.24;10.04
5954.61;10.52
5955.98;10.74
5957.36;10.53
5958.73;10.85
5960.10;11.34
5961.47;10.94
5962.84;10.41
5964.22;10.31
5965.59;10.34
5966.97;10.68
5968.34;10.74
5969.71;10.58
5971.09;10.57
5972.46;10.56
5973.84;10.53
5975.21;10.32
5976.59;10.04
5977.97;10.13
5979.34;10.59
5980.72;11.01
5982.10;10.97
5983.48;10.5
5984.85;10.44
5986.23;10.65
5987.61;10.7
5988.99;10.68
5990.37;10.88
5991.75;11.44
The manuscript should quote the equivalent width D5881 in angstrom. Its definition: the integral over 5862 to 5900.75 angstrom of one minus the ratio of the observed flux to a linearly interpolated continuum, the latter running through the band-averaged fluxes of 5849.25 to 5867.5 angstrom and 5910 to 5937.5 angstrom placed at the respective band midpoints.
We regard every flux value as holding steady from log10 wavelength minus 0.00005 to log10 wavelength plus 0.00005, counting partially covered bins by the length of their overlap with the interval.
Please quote 2.7 angstrom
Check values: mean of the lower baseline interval 10.5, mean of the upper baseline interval 10.7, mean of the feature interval 9.81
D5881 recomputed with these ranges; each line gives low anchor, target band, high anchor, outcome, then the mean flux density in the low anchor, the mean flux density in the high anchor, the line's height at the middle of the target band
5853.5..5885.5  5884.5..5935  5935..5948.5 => 2.77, 10.5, 10.8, 10.7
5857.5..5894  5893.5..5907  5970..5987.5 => 0.55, 10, 10.5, 10.2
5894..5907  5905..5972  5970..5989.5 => -3.55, 9.78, 10.5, 10.1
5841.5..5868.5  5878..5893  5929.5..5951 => 1.69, 10.5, 10.8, 10.6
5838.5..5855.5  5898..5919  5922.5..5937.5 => 0.51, 10.8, 10.9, 10.8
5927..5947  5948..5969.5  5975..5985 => 0.12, 10.8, 10.5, 10.7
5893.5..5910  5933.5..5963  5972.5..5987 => -1.18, 9.93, 10.5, 10.3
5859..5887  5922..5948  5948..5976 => -0.68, 10.5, 10.6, 10.6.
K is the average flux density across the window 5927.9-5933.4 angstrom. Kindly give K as 11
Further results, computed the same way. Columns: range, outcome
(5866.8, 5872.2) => 10.8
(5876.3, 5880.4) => 10.6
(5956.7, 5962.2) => 10.9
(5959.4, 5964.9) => 10.8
